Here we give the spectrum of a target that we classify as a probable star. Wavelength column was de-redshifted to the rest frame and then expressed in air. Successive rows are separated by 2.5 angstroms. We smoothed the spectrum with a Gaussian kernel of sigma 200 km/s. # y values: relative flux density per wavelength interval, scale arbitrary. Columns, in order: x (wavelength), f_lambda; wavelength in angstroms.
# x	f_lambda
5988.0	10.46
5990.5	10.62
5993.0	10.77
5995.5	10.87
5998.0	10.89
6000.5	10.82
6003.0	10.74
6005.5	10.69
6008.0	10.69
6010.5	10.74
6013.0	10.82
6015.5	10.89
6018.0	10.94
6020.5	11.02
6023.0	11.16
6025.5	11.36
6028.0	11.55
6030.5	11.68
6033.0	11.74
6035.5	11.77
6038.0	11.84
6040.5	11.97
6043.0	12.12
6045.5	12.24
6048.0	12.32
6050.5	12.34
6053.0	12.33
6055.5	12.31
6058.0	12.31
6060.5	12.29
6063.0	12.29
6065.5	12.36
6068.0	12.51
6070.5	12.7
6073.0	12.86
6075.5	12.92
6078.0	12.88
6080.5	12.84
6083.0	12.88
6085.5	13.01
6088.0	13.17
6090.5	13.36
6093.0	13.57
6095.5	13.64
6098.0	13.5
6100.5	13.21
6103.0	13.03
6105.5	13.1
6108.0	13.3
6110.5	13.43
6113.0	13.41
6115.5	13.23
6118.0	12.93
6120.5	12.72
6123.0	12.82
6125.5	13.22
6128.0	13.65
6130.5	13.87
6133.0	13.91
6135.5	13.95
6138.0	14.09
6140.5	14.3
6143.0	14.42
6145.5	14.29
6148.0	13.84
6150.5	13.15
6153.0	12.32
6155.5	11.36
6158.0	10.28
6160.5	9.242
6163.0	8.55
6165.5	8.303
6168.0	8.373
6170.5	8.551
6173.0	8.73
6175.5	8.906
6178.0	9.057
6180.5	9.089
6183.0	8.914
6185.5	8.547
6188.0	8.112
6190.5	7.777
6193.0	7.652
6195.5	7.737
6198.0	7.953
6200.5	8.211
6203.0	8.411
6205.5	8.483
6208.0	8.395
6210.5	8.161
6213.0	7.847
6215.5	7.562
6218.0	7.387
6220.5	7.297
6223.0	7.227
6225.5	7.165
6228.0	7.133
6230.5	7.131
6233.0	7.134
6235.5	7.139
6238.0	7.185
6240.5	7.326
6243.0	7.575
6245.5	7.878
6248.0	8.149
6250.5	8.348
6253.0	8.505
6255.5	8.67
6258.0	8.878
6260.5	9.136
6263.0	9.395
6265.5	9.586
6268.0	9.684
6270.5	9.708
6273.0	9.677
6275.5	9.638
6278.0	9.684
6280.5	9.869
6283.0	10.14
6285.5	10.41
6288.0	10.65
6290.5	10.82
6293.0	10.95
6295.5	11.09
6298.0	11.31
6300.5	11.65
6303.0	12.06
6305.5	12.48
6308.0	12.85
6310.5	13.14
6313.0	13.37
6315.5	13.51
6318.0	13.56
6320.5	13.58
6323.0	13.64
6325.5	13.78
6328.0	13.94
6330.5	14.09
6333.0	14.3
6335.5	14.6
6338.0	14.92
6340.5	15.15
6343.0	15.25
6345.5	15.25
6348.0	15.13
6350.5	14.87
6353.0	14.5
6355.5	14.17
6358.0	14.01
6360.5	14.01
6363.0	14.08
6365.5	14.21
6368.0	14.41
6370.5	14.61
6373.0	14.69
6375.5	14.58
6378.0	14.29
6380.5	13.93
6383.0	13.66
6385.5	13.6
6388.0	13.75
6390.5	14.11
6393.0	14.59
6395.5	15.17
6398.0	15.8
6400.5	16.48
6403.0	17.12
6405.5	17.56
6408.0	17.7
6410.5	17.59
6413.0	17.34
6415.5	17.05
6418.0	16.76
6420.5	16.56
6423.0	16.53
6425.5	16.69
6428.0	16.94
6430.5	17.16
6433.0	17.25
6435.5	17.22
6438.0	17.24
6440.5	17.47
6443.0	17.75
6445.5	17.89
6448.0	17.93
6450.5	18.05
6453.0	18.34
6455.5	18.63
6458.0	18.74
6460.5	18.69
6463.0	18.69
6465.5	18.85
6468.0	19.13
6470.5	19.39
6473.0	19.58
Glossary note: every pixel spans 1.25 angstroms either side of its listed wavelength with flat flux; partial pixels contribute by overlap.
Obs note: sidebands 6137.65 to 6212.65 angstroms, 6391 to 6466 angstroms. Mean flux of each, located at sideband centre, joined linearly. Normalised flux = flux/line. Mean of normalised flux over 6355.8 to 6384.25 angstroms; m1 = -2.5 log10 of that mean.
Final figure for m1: 0.10 mag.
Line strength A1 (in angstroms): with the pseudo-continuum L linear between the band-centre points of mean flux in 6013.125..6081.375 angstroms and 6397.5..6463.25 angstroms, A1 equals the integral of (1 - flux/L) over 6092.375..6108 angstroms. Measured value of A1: -0.67 angstroms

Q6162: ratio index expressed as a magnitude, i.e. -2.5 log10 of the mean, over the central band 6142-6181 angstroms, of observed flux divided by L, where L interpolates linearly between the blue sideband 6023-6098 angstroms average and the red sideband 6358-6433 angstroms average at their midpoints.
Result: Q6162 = 0.26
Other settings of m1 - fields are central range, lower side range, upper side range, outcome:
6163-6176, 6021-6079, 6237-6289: 0.21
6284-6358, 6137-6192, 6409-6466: 0.10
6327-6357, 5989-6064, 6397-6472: 0.11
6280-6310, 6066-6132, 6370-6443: 0.31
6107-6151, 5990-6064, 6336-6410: -0.09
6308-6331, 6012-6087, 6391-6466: 0.16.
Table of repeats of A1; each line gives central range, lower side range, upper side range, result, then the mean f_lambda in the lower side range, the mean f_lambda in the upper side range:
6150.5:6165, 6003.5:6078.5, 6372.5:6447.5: 2.98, 11.8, 16.2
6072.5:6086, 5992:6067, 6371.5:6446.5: -0.84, 11.5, 16.1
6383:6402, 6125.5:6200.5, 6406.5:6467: 2.04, 10.7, 17.6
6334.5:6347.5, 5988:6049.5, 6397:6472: 0.92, 11.2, 17.6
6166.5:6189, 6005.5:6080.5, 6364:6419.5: 7.73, 11.9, 15.4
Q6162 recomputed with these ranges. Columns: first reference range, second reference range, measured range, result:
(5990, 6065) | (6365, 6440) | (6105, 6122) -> -0.06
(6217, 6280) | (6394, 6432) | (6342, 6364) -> -0.07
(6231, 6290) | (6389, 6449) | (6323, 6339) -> -0.15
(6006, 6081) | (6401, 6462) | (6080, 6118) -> -0.05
